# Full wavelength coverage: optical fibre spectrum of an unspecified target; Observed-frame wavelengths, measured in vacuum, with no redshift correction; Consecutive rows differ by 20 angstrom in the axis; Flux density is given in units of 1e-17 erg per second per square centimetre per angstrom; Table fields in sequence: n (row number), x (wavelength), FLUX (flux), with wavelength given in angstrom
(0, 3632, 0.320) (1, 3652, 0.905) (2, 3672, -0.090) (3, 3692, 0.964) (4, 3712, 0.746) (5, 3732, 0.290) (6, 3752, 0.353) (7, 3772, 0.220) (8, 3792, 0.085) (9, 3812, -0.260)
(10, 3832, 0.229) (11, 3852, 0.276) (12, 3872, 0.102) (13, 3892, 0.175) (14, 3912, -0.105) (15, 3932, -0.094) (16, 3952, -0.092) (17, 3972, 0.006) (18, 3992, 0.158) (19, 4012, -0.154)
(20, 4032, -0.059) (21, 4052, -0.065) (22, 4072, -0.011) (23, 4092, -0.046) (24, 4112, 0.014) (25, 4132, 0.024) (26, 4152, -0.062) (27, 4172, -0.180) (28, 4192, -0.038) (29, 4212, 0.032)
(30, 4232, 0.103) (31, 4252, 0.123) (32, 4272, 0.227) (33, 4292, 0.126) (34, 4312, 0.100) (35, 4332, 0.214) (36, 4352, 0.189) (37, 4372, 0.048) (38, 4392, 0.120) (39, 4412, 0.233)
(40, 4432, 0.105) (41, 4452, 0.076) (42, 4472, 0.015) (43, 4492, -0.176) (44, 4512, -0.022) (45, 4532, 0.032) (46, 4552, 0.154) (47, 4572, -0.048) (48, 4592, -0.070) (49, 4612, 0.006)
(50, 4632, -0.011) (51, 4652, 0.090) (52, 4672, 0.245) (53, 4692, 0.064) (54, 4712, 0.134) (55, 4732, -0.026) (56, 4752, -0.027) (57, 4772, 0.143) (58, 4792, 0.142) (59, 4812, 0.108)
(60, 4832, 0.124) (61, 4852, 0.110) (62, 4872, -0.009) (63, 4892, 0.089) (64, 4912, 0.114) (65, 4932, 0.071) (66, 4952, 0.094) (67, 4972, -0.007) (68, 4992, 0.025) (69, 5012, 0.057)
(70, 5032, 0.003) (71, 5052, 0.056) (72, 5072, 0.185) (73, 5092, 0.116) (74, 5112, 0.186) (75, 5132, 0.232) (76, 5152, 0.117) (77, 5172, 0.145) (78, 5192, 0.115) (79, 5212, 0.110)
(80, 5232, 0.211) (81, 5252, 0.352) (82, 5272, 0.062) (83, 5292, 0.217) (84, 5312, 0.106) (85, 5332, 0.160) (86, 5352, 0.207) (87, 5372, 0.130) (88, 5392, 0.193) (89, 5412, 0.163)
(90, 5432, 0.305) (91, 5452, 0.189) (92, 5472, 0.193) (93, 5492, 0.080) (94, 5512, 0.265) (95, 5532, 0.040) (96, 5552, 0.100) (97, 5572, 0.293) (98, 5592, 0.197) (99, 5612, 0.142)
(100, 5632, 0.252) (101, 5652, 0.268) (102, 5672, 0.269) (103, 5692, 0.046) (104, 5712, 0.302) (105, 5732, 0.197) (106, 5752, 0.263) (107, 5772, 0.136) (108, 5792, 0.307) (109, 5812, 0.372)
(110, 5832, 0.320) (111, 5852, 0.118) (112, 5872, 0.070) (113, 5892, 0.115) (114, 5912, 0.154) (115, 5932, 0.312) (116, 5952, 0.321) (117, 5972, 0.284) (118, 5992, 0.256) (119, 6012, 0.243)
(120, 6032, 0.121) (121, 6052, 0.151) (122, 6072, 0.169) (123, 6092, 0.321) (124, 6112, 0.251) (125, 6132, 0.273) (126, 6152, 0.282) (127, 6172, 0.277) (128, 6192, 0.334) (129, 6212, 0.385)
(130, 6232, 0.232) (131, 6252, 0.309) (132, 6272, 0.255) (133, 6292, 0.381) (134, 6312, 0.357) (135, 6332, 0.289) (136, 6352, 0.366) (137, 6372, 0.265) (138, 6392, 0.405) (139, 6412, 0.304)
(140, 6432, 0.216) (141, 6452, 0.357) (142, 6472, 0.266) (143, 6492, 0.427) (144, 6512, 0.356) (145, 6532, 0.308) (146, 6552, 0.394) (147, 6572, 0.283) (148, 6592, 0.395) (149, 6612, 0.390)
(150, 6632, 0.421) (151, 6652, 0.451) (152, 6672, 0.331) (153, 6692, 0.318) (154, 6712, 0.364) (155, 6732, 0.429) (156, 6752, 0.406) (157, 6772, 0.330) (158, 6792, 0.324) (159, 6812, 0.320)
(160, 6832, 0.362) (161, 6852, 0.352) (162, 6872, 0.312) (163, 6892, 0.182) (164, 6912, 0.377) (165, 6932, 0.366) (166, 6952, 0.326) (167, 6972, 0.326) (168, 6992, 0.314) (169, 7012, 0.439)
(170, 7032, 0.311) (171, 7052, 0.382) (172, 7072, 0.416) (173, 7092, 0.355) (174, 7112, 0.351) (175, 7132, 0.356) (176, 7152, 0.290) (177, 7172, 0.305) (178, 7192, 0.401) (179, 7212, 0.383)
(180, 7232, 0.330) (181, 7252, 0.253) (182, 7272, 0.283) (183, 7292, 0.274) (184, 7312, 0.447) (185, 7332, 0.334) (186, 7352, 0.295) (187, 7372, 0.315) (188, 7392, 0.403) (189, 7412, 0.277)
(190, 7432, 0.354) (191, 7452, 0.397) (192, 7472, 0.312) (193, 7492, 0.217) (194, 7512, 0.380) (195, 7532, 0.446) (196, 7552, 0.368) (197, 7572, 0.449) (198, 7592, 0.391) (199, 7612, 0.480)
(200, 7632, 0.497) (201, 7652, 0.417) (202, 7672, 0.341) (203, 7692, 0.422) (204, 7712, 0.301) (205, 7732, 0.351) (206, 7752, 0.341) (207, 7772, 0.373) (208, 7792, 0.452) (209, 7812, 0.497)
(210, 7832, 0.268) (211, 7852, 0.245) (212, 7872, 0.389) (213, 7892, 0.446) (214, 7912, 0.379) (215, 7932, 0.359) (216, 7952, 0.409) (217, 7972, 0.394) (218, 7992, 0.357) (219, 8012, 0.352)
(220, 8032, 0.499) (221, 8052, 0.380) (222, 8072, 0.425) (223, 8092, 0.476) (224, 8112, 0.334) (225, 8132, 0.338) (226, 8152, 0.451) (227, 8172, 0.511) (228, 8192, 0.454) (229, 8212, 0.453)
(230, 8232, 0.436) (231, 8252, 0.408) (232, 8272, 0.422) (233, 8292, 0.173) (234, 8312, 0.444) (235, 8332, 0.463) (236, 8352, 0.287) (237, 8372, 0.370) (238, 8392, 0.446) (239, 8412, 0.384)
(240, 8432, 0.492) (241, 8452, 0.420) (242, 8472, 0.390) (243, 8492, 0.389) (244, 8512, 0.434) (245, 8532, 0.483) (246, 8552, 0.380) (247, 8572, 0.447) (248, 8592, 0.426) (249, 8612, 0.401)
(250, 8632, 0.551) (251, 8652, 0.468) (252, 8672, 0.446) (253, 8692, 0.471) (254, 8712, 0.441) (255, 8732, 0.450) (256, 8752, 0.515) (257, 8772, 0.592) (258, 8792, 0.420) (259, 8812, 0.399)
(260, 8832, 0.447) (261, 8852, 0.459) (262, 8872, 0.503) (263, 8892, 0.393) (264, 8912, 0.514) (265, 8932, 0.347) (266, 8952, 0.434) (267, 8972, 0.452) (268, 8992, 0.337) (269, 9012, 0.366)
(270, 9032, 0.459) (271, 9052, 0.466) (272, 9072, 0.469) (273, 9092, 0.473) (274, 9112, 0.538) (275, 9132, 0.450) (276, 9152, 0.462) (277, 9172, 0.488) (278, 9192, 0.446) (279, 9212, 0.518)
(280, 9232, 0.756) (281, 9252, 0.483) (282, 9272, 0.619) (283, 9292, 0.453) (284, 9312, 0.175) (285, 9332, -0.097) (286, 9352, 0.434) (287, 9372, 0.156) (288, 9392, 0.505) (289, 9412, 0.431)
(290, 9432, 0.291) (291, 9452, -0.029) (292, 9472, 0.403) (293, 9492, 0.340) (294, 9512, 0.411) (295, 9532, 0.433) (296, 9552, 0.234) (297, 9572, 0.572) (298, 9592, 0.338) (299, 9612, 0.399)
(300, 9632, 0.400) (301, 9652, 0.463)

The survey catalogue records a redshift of 0.407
